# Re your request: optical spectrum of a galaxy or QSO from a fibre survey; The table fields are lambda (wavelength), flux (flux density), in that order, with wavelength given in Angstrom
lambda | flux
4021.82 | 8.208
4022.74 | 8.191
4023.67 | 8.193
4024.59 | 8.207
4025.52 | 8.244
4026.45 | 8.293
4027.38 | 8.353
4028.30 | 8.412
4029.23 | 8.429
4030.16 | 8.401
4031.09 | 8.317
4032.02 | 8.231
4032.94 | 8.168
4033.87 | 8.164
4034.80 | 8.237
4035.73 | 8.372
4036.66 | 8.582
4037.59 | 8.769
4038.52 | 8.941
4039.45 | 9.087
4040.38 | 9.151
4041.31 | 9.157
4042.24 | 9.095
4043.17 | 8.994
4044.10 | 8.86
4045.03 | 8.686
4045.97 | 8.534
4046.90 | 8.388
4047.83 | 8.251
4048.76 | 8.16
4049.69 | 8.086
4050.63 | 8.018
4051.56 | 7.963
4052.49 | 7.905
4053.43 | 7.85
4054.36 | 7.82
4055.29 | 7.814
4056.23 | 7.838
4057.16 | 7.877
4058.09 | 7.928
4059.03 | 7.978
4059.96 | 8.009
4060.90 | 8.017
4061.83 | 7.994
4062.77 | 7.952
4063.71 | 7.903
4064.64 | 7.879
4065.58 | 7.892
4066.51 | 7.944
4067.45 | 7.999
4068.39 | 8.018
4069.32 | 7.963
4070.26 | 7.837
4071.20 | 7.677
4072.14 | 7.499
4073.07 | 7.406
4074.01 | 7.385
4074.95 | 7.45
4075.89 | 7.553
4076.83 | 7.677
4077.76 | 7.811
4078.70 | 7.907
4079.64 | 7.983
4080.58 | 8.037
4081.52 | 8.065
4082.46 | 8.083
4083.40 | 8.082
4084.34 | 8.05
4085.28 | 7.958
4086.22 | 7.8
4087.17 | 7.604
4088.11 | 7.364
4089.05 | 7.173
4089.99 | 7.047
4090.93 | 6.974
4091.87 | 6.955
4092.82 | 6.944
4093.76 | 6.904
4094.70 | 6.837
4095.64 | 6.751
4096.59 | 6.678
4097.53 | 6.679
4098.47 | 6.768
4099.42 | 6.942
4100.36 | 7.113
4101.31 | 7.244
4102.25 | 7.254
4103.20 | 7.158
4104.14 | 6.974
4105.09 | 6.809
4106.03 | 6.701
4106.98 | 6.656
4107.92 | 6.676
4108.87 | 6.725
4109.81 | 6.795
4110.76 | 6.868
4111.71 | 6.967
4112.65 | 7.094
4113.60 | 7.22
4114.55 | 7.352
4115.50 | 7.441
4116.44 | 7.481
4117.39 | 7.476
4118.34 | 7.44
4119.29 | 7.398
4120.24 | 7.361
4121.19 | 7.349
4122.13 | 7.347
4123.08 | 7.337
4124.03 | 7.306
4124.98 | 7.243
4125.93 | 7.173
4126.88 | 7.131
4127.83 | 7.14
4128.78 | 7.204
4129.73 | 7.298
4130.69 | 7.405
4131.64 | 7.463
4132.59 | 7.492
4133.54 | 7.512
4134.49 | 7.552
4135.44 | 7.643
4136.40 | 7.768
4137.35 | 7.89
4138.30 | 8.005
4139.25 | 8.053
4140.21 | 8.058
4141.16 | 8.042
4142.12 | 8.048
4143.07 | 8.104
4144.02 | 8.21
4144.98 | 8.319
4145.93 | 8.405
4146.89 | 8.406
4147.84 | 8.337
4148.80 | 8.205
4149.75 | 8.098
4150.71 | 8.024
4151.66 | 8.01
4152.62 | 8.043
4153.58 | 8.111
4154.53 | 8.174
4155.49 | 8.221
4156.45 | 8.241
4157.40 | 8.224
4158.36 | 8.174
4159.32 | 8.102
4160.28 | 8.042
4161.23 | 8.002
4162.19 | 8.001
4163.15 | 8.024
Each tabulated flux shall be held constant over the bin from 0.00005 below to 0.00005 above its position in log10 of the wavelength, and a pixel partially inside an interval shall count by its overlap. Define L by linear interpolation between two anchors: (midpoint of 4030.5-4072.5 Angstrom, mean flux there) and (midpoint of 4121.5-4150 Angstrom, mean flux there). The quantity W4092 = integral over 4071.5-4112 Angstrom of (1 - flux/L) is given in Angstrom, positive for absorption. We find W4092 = 3.7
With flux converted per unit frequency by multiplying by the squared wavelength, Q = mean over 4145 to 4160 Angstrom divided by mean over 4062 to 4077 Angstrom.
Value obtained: 1.1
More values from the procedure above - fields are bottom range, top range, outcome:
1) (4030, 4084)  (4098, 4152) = 0.95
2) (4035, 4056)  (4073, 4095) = 0.91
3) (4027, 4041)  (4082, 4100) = 0.87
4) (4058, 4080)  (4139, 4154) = 1.08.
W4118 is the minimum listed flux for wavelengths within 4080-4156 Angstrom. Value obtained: 6.656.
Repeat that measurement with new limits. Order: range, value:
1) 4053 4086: 7.385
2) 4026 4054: 7.85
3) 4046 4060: 7.814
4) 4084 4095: 6.837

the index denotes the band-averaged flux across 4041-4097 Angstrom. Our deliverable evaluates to 7.83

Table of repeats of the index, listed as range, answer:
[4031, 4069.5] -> 8.26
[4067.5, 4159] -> 7.53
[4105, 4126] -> 7.15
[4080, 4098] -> 7.37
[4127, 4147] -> 7.79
